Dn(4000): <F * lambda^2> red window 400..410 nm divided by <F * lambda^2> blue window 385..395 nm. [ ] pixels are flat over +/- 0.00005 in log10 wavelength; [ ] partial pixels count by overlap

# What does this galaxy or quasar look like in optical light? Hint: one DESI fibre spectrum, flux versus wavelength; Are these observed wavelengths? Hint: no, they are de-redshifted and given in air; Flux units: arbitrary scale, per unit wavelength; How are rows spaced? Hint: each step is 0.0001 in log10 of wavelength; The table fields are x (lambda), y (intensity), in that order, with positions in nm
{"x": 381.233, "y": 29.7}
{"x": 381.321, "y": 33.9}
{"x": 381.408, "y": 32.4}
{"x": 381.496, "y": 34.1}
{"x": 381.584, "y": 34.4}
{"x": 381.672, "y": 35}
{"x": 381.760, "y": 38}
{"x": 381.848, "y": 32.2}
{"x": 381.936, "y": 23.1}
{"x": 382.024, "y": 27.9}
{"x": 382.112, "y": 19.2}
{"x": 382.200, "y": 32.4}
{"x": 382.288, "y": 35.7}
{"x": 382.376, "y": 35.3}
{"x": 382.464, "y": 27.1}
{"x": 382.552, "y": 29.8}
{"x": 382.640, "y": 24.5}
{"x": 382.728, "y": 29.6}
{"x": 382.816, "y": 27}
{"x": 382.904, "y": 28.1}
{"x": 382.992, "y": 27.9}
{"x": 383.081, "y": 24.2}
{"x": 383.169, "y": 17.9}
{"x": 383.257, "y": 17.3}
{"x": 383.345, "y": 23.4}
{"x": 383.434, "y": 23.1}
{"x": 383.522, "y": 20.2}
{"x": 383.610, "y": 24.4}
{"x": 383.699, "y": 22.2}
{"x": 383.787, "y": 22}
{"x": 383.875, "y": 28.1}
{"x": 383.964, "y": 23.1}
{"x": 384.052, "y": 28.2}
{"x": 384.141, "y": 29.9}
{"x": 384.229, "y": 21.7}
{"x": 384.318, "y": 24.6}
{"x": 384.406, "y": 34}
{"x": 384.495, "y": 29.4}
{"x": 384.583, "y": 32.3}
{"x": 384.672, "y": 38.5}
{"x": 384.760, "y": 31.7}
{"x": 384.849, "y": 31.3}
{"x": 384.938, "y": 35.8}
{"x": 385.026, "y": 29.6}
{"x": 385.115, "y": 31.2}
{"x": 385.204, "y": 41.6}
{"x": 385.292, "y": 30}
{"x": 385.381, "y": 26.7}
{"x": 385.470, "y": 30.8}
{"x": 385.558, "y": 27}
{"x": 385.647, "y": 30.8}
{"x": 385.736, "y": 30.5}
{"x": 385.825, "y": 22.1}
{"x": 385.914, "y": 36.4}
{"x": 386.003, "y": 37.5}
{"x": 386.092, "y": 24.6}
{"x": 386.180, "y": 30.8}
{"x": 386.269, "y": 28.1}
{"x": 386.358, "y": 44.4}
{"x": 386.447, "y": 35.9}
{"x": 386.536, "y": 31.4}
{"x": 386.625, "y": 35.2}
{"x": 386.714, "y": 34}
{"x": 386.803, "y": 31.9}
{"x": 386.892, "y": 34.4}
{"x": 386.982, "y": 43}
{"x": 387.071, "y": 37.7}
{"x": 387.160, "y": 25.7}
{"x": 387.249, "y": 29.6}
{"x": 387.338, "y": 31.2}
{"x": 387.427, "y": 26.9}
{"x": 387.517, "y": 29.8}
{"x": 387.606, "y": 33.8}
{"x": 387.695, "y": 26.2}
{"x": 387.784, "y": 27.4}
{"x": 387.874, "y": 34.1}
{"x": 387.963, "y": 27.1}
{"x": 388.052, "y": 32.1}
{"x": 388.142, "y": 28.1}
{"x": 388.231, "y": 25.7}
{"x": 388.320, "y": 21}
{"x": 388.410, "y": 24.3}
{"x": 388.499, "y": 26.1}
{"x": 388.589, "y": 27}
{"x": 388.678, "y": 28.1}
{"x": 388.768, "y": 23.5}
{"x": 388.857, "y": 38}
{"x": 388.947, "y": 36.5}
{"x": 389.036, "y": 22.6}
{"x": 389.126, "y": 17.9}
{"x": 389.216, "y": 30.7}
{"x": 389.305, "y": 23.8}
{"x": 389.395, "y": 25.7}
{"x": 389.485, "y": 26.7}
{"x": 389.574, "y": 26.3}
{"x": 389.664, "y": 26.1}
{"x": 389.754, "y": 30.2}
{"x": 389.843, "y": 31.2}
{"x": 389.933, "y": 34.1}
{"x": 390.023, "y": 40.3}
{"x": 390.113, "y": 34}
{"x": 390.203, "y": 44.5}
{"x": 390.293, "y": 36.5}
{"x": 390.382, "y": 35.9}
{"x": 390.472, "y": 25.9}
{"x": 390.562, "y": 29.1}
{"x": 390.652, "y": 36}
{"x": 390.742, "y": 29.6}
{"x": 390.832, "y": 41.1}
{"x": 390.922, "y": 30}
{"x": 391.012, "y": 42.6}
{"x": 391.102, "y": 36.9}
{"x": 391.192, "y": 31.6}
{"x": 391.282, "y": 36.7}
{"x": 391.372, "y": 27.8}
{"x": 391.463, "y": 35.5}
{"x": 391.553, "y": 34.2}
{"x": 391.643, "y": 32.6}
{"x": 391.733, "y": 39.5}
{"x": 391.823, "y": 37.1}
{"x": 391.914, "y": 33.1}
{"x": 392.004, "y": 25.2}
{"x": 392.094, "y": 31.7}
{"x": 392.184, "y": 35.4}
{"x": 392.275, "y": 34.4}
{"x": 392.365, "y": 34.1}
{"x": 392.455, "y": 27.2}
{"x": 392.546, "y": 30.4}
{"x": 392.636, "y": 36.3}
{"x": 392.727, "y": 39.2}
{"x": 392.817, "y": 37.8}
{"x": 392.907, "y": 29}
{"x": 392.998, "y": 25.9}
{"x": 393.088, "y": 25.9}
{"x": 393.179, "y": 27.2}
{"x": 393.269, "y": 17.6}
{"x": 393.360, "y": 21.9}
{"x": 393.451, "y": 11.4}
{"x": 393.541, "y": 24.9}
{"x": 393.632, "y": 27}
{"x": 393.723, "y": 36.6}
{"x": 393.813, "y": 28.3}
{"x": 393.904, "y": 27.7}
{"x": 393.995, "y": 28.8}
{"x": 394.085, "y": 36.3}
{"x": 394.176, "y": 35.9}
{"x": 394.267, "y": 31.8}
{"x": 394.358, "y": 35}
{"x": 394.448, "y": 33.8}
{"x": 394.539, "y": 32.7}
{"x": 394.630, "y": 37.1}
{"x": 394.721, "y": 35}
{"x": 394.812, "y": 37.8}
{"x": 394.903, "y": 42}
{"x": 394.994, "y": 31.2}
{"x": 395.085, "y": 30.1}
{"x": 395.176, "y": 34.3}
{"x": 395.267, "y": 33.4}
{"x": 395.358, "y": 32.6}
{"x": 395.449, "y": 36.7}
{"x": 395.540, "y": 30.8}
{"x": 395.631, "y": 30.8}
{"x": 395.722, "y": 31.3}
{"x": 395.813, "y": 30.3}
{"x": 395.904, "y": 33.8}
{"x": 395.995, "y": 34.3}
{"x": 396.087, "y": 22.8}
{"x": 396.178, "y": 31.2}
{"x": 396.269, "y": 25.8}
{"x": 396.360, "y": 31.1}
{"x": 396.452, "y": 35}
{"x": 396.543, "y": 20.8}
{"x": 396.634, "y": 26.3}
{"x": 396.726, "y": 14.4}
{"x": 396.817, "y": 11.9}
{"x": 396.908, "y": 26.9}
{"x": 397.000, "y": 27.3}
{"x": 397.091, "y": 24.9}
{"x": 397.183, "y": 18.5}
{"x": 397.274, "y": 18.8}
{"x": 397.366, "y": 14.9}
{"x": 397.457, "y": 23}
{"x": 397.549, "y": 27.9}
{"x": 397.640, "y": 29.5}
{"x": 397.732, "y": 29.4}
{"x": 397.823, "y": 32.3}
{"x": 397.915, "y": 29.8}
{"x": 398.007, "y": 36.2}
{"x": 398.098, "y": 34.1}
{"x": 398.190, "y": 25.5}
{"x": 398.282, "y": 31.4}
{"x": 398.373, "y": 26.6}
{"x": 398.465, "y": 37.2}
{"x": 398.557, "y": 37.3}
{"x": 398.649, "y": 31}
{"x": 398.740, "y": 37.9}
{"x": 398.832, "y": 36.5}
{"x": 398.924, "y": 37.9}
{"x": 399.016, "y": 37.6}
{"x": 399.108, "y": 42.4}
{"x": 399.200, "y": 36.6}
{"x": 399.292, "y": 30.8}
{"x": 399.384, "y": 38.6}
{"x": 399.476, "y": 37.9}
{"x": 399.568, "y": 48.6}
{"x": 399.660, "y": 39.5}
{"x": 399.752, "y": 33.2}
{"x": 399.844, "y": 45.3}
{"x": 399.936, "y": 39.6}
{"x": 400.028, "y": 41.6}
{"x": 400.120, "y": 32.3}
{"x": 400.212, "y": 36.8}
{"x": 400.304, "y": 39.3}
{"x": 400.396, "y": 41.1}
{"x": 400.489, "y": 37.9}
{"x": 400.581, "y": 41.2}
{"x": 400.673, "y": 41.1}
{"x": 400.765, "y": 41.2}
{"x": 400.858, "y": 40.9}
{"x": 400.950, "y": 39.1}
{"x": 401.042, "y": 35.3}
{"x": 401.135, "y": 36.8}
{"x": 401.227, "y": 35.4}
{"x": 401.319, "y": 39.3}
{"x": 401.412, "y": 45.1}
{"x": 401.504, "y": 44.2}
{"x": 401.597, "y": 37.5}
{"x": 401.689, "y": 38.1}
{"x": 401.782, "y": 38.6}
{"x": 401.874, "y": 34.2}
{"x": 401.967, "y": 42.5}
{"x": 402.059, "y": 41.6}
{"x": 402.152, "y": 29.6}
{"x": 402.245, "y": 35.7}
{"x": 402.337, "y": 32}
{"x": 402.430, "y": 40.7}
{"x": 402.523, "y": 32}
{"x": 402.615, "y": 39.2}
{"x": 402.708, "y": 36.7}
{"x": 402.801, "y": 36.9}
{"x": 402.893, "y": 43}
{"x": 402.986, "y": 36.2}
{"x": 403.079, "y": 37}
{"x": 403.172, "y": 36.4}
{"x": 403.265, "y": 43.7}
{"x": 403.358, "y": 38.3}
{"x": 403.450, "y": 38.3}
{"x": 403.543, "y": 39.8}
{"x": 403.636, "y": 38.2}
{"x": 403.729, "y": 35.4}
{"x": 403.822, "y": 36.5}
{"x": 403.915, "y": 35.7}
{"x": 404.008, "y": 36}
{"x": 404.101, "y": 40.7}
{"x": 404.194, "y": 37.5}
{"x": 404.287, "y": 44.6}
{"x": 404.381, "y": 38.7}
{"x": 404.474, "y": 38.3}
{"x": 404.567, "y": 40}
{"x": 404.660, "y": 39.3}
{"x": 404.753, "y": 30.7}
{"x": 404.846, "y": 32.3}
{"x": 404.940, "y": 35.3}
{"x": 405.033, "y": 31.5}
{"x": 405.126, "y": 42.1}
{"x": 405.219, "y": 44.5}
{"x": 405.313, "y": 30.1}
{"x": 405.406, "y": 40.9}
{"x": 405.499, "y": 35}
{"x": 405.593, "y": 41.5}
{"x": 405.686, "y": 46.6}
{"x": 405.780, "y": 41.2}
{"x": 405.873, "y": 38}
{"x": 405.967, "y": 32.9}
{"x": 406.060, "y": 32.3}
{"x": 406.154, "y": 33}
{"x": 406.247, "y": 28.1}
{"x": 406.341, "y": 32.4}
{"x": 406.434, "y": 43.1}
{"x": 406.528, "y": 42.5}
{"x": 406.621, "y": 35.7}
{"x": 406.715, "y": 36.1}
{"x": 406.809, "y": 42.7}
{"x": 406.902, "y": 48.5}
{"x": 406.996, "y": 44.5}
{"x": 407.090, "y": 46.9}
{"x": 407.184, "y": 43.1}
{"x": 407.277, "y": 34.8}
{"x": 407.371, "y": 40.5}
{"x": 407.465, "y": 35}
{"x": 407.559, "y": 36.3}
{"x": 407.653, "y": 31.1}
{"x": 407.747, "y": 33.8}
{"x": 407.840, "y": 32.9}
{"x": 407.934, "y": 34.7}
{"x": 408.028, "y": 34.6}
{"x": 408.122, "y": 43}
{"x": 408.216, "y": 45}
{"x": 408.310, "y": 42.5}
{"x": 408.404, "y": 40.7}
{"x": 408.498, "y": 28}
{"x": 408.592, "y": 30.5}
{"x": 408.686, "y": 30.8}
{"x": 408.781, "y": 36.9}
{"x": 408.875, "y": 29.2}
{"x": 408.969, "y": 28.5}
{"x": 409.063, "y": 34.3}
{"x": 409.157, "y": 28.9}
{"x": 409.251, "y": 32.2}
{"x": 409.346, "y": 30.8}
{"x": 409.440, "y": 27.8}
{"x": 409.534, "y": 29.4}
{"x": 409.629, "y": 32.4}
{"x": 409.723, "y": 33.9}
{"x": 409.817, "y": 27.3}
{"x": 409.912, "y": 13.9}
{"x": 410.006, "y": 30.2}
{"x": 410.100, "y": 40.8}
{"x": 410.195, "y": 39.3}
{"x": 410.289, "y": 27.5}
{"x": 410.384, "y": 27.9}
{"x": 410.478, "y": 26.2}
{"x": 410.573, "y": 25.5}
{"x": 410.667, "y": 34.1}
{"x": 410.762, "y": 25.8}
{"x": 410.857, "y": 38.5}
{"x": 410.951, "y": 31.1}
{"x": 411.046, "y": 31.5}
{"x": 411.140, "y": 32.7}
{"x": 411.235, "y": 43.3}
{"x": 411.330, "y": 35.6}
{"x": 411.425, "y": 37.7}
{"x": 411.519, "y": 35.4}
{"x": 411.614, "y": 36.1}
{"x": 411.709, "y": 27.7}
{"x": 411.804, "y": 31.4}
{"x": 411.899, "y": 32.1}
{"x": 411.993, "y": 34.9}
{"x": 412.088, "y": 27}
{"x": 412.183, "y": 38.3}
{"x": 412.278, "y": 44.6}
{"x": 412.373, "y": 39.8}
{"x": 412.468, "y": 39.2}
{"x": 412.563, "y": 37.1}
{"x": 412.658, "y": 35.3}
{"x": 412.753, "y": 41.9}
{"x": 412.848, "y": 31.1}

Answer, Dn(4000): 1.27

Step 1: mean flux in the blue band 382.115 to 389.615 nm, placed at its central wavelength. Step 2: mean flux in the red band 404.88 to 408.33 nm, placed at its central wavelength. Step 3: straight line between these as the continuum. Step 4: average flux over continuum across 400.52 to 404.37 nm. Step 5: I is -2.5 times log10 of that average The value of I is -0.06 mag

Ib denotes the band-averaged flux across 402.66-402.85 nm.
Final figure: 37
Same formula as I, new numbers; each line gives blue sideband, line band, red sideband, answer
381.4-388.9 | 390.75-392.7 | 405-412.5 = -0.096 mag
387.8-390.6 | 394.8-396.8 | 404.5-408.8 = 0.071 mag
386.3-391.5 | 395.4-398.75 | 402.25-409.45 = 0.204 mag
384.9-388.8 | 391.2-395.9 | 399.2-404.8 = 0.076 mag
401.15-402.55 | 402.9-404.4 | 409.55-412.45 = -0.046 mag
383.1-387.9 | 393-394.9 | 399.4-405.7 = 0.145 mag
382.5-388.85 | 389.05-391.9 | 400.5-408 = -0.035 mag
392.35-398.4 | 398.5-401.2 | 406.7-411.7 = -0.238 mag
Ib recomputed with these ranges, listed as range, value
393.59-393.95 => 29.9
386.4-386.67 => 34.3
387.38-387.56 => 28.3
